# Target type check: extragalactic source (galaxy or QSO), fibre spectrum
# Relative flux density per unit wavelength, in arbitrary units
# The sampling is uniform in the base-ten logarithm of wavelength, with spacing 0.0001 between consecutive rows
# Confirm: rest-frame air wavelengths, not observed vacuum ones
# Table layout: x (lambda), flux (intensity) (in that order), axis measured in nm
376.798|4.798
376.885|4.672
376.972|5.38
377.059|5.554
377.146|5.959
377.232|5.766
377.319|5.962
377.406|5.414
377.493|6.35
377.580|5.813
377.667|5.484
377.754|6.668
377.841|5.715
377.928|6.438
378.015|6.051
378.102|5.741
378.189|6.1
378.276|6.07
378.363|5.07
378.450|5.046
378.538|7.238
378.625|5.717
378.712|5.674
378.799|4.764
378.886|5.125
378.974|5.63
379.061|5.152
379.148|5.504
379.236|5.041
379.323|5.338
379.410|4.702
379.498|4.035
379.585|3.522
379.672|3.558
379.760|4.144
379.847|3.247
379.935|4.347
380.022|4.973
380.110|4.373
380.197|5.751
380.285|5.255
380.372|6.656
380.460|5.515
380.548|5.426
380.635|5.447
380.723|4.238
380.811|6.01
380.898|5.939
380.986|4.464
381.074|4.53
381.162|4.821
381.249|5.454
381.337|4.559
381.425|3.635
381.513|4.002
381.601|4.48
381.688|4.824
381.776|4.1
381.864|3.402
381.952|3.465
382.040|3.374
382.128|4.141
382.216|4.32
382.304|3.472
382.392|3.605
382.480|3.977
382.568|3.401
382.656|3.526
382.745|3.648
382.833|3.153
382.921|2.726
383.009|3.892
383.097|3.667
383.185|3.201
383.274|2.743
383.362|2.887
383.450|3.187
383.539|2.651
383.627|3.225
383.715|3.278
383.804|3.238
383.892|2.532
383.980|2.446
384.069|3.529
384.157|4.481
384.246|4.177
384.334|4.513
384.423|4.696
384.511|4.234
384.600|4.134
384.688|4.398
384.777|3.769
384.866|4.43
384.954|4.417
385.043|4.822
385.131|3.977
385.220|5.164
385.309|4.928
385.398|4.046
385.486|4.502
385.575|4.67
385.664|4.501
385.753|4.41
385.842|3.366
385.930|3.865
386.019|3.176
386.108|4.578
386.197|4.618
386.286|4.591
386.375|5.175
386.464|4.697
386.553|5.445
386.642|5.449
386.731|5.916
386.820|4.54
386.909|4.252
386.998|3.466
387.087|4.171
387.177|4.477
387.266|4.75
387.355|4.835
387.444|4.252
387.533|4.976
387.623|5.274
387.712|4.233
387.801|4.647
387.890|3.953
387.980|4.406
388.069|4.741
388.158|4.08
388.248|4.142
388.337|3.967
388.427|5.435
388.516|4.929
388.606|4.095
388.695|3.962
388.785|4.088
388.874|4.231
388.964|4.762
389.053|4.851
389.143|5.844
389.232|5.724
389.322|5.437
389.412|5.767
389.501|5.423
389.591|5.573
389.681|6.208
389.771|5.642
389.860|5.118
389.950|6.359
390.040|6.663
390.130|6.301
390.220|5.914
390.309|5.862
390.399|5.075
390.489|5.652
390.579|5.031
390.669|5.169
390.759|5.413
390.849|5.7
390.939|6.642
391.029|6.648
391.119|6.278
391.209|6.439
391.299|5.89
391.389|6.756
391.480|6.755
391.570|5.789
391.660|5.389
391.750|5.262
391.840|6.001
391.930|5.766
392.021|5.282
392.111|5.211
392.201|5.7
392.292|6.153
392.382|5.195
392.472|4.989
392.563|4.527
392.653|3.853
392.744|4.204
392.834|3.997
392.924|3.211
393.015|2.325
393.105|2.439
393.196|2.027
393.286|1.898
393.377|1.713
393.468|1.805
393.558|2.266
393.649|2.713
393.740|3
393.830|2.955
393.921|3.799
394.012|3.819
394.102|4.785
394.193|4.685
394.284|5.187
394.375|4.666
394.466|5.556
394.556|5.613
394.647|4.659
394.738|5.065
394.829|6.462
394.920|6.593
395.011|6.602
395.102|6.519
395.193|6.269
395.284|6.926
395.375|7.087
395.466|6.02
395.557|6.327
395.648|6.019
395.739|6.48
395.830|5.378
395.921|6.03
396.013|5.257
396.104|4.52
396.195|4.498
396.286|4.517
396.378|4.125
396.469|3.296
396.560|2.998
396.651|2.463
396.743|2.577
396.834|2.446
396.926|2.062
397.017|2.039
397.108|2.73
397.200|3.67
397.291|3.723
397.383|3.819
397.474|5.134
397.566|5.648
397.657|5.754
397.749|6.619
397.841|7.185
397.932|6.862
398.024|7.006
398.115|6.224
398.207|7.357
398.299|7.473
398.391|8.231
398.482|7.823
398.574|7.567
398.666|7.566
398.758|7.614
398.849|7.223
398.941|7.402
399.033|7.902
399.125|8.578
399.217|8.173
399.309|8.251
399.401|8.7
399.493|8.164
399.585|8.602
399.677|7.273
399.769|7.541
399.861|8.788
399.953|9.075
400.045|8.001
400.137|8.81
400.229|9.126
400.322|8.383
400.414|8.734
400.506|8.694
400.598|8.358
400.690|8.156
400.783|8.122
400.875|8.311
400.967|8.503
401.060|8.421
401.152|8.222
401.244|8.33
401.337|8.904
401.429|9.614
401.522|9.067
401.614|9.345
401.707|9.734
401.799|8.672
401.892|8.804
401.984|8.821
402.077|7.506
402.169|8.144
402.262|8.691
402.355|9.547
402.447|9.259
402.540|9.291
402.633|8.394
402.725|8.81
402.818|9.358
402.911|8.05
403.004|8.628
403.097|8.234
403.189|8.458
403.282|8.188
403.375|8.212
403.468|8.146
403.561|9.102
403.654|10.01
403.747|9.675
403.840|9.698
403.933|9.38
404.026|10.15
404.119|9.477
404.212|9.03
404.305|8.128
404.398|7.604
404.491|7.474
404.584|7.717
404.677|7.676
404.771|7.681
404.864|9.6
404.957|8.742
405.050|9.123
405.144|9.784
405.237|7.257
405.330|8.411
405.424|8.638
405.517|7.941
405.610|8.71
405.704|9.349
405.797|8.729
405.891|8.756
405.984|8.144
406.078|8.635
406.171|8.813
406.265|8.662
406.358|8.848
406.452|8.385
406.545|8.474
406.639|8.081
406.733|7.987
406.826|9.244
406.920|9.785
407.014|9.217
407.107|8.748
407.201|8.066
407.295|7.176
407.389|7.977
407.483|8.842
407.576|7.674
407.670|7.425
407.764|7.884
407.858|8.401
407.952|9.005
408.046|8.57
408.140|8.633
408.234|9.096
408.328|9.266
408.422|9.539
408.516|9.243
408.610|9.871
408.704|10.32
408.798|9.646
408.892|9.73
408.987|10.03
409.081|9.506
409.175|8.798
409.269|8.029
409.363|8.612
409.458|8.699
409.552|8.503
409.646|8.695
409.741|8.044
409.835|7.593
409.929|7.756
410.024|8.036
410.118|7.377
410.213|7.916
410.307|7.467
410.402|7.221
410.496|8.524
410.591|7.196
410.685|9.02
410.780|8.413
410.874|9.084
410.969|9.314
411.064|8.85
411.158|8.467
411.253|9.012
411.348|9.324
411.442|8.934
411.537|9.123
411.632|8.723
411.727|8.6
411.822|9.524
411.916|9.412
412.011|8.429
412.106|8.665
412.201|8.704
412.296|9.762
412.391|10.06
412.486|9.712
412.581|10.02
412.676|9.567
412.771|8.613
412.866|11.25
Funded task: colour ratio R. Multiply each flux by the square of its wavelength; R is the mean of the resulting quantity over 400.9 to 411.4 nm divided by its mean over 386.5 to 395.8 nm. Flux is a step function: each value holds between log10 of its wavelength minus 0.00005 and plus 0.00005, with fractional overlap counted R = 1.87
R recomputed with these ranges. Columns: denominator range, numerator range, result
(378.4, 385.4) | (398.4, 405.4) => 2.19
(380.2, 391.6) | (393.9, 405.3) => 1.67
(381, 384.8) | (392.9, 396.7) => 1.27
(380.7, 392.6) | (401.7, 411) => 2.04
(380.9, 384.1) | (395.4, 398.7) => 1.53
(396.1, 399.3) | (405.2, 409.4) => 1.64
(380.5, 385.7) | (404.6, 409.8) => 2.43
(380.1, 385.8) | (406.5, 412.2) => 2.38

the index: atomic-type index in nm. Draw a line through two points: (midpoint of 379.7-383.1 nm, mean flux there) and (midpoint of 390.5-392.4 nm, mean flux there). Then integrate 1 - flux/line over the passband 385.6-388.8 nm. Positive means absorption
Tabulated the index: 0.44 nm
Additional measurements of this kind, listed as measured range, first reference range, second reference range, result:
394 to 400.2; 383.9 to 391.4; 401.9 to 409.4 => 0.810 nm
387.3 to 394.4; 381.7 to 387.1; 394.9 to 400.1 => 0.260 nm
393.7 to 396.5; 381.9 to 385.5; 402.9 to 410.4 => 0.413 nm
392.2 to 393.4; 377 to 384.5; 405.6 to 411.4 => 0.499 nm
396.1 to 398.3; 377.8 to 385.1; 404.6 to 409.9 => 0.785 nm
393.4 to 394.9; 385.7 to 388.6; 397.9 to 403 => 0.541 nm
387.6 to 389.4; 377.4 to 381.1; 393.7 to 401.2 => 0.349 nm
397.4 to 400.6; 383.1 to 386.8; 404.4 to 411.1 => -0.378 nm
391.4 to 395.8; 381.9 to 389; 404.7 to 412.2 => 0.709 nm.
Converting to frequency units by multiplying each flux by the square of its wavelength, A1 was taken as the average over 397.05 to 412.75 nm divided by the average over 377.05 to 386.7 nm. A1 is 2.07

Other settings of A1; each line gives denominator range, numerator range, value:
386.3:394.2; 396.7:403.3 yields 1.66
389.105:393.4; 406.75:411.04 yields 1.80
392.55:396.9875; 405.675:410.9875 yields 2.12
